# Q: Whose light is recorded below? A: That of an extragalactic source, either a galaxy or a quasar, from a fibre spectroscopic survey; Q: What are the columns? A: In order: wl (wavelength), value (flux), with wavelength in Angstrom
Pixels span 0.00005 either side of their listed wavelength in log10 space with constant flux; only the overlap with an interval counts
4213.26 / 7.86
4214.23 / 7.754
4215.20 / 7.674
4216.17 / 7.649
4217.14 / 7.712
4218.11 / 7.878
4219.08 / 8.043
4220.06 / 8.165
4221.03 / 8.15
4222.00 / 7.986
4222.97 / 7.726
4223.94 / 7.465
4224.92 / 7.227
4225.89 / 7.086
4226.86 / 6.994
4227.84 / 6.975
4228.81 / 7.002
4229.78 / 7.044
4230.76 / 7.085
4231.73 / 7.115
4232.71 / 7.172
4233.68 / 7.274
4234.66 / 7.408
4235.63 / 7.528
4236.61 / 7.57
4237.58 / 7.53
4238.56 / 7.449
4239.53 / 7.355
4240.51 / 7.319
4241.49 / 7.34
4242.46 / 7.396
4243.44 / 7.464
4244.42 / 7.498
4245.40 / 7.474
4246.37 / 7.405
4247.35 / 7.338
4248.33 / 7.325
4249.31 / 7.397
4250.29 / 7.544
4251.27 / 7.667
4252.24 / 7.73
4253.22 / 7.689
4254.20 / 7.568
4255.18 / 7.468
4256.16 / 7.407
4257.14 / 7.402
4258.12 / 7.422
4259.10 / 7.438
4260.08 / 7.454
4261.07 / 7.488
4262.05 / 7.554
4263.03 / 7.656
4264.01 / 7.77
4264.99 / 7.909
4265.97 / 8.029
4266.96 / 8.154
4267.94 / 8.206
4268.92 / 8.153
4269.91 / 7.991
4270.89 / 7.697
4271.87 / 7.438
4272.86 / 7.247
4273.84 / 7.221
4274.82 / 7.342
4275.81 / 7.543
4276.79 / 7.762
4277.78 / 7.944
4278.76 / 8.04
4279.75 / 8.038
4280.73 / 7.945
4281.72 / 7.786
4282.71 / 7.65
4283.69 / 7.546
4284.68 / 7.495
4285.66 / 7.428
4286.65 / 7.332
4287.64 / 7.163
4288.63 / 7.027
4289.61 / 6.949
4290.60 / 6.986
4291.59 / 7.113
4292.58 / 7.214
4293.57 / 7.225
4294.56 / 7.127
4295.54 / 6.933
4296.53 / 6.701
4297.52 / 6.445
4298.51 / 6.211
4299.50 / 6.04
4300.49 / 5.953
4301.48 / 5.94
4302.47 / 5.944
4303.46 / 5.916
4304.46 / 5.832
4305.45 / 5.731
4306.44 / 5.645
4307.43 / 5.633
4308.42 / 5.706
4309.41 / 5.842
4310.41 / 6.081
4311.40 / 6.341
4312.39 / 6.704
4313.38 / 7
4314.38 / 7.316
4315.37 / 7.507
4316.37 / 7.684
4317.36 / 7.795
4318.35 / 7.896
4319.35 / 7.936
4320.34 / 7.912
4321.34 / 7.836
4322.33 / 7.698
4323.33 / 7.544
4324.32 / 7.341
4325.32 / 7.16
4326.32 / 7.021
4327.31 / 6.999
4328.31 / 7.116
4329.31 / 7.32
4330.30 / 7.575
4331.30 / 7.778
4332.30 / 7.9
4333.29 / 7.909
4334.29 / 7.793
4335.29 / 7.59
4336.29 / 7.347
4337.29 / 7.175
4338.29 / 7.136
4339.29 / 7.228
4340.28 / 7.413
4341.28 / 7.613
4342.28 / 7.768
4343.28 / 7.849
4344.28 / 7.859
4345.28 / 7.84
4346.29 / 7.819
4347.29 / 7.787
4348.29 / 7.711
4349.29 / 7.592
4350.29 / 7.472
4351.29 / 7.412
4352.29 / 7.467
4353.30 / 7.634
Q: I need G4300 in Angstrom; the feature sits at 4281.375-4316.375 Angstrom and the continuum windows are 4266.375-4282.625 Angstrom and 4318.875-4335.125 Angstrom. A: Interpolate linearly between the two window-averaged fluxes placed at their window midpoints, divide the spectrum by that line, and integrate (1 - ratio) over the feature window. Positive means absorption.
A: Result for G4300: 4.5 Angstrom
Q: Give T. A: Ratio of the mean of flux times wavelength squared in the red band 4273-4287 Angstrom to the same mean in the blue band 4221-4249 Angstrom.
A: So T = 1.1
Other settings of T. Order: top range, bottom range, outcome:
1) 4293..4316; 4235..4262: 0.87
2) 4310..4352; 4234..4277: 1.02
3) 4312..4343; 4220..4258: 1.05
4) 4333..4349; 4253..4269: 1.03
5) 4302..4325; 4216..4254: 0.95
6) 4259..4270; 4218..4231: 1.07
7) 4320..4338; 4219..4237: 1.06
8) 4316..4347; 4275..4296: 1.04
